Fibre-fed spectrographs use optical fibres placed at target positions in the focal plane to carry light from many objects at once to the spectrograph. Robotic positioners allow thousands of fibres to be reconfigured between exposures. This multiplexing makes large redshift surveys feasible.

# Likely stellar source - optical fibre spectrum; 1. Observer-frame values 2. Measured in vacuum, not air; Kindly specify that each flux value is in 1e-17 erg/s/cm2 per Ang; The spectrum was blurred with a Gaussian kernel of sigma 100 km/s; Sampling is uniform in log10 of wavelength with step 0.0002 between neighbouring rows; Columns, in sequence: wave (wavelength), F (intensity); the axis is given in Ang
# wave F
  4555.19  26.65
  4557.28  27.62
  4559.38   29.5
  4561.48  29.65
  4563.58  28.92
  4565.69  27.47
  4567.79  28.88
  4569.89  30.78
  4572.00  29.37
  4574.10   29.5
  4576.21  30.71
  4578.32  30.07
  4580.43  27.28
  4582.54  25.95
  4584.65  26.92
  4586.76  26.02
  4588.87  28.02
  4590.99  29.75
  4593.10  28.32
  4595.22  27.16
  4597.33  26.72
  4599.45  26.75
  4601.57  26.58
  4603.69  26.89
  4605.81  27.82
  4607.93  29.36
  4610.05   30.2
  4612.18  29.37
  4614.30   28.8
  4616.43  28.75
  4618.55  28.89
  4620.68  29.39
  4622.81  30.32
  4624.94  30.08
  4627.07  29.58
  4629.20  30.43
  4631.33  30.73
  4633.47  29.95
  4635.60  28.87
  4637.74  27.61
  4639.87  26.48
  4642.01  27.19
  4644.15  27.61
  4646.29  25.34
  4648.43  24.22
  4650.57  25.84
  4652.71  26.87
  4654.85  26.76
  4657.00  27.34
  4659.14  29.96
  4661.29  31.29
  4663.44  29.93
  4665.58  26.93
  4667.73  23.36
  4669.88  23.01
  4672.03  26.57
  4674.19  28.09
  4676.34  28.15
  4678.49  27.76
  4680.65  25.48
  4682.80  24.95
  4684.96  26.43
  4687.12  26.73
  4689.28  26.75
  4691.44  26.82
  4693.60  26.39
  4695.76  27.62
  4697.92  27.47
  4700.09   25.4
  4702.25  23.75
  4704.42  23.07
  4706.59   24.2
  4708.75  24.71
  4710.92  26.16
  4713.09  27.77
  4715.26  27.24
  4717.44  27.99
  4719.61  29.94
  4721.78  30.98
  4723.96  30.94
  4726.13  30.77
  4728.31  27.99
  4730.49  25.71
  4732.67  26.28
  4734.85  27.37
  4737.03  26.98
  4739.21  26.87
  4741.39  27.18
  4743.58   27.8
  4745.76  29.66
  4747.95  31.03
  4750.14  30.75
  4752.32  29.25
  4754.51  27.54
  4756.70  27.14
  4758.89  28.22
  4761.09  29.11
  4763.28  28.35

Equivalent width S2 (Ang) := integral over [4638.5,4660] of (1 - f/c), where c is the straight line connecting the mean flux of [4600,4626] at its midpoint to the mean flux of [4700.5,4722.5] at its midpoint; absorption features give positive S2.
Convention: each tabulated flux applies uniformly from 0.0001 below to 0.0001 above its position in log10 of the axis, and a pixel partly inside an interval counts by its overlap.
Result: 0.94 Ang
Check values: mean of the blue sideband 28.8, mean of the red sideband 26.5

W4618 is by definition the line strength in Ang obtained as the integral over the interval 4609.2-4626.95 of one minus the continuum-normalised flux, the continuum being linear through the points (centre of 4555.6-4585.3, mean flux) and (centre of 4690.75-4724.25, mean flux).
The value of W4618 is -0.9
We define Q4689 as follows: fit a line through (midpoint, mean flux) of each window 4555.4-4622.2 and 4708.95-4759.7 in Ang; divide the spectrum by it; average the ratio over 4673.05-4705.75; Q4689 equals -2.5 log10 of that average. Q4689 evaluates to 0.080 mag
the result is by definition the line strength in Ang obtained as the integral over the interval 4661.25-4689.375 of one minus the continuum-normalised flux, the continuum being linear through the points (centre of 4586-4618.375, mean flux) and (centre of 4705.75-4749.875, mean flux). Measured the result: 1.4 Ang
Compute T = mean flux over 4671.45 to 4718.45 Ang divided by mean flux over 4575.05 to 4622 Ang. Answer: 0.93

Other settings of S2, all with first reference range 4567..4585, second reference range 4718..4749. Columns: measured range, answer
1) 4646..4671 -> 1.68 Ang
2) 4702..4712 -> 1.45 Ang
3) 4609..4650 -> 0.27 Ang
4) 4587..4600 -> 0.52 Ang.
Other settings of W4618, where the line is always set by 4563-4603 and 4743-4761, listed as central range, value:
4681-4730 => 3.0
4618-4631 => -0.7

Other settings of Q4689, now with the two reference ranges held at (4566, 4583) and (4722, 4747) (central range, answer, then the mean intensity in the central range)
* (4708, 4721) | 0.03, 27.5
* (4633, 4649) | 0.06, 27.1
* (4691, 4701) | 0.06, 26.8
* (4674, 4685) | 0.07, 26.8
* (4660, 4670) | 0.05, 27.3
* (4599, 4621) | 0.02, 28.5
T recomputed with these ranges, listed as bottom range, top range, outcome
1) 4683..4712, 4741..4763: 1.12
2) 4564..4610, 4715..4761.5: 1.01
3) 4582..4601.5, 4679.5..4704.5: 0.95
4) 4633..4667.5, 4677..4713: 0.94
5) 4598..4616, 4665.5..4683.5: 0.92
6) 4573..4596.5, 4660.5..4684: 0.95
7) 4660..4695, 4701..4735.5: 1.01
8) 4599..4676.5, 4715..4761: 1.02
